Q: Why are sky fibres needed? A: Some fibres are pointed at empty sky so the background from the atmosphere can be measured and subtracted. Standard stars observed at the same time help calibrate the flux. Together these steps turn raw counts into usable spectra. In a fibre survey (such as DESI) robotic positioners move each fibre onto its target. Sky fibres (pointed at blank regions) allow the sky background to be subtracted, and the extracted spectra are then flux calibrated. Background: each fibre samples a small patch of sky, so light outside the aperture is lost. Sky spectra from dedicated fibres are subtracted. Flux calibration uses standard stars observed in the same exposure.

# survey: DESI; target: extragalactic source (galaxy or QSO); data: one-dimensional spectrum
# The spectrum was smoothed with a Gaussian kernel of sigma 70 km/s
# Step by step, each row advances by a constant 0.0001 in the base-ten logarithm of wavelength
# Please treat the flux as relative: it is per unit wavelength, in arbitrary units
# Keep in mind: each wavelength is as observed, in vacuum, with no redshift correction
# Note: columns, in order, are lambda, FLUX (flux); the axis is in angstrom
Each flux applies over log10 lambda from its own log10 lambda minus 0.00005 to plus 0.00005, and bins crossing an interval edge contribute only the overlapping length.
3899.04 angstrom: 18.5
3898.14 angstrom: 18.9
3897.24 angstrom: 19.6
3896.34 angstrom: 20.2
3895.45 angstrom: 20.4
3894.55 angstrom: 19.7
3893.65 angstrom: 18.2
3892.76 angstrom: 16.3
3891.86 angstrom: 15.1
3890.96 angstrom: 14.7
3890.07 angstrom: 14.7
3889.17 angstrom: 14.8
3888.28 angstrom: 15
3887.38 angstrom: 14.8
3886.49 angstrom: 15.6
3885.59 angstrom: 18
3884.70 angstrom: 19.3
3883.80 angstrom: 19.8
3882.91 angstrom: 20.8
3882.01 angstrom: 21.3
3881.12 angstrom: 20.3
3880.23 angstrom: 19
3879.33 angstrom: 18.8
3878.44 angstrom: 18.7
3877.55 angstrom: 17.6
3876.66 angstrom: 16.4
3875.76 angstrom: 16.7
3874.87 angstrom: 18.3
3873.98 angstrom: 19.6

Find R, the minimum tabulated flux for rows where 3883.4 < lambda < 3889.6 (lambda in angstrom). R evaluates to 14.8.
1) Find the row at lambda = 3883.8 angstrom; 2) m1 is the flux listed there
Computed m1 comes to 19.8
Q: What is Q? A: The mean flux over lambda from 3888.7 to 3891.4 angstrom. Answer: 14.8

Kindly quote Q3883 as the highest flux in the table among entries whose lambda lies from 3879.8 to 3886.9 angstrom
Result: 21.3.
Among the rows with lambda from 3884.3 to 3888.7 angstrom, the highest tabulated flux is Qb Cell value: 19.3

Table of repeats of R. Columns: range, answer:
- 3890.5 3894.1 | 14.7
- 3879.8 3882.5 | 19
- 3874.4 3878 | 16.4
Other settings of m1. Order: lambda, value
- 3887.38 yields 14.8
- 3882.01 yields 21.3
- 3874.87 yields 18.3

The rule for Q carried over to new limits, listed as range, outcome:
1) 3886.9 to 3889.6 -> 14.9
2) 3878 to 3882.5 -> 19.6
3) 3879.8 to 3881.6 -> 19.8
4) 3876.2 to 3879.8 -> 17.9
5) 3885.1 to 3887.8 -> 16.2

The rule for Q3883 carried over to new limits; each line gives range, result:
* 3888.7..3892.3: 15.1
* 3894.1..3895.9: 20.4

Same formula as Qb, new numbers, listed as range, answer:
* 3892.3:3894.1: 18.2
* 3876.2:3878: 17.6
